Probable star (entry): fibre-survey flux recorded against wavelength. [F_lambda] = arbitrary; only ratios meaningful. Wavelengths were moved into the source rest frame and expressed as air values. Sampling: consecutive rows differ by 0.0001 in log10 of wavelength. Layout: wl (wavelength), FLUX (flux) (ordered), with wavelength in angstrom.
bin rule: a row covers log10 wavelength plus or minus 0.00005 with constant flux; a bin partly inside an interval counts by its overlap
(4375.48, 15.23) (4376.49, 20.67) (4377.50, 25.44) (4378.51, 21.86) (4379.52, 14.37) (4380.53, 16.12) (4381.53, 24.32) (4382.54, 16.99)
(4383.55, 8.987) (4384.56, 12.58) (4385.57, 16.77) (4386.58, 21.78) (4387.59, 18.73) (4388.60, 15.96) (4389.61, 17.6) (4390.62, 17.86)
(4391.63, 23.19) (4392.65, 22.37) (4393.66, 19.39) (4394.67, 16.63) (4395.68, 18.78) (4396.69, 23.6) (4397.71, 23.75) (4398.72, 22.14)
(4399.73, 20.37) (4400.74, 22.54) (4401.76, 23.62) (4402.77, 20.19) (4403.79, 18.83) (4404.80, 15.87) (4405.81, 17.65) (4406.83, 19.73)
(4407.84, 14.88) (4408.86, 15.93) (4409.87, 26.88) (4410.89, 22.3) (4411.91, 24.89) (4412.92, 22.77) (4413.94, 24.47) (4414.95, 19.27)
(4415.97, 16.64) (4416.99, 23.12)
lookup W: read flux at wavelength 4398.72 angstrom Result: 22.14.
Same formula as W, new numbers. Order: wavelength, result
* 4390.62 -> 17.86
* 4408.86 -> 15.93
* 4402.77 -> 20.19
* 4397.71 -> 23.75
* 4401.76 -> 23.62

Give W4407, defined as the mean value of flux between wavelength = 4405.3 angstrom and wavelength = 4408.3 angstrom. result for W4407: 17.5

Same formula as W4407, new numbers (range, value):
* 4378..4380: 18.1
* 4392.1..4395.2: 19.5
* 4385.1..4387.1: 19.3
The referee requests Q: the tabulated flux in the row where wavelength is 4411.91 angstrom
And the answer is 24.89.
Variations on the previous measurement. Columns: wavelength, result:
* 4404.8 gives 15.87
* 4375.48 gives 15.23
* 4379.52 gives 14.37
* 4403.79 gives 18.83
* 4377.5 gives 25.44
